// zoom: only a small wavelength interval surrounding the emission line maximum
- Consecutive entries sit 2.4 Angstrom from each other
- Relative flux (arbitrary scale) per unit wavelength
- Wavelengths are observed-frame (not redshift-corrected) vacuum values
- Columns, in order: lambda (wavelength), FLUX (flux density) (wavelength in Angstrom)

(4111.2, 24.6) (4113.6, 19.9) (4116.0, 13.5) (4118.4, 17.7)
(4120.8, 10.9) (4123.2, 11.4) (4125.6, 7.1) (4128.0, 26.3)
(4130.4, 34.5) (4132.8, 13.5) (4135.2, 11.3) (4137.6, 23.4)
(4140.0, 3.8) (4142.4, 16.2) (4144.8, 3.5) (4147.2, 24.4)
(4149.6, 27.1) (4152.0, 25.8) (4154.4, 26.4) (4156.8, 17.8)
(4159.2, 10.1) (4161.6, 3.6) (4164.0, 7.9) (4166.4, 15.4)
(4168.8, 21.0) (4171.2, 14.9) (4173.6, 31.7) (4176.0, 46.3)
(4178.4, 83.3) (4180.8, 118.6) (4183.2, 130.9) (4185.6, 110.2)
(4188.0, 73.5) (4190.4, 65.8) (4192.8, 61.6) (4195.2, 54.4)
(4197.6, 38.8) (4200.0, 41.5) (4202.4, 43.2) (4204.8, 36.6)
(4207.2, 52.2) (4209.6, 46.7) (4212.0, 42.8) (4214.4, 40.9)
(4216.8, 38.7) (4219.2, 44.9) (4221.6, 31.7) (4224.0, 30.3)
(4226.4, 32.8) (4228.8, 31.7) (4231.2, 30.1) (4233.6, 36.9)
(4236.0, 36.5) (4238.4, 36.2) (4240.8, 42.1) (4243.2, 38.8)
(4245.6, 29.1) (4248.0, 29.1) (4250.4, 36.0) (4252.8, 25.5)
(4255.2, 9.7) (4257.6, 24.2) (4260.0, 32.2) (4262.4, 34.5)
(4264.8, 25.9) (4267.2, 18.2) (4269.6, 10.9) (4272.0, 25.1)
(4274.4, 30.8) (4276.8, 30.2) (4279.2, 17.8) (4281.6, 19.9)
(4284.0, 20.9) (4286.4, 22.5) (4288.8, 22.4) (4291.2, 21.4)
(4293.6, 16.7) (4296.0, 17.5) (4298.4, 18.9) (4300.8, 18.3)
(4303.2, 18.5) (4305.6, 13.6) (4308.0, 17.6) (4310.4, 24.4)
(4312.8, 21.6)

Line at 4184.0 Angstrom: Lyman alpha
